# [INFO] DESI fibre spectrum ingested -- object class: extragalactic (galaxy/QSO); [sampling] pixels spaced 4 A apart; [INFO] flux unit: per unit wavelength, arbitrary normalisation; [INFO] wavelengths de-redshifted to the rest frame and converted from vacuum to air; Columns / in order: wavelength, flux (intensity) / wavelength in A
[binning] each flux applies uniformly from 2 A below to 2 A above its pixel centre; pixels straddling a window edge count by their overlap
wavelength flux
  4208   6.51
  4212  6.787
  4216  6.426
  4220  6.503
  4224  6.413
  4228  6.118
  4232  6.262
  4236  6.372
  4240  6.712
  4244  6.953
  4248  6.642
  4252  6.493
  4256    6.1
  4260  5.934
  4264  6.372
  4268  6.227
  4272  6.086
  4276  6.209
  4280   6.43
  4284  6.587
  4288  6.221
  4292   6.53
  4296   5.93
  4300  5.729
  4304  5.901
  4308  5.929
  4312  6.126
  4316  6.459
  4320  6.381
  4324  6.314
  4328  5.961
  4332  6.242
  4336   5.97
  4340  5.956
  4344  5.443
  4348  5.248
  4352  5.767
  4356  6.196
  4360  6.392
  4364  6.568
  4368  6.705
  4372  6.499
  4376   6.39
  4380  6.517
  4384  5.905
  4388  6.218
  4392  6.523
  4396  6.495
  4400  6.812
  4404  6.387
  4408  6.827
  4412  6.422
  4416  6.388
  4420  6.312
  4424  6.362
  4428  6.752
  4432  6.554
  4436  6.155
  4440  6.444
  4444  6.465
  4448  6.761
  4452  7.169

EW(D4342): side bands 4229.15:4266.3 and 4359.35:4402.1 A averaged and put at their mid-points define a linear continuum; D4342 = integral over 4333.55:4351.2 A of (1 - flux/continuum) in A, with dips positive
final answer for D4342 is 2.11 A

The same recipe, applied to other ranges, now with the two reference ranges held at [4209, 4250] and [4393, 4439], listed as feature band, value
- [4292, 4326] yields 2.0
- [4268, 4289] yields 0.7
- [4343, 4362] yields 2.0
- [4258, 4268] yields 0.5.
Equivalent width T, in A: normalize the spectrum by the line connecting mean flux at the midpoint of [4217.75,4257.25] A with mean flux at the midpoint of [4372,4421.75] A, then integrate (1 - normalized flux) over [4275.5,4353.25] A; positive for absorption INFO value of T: 4.6 A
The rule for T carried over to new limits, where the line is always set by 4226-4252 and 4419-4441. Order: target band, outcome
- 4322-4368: 3.1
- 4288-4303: 1.0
